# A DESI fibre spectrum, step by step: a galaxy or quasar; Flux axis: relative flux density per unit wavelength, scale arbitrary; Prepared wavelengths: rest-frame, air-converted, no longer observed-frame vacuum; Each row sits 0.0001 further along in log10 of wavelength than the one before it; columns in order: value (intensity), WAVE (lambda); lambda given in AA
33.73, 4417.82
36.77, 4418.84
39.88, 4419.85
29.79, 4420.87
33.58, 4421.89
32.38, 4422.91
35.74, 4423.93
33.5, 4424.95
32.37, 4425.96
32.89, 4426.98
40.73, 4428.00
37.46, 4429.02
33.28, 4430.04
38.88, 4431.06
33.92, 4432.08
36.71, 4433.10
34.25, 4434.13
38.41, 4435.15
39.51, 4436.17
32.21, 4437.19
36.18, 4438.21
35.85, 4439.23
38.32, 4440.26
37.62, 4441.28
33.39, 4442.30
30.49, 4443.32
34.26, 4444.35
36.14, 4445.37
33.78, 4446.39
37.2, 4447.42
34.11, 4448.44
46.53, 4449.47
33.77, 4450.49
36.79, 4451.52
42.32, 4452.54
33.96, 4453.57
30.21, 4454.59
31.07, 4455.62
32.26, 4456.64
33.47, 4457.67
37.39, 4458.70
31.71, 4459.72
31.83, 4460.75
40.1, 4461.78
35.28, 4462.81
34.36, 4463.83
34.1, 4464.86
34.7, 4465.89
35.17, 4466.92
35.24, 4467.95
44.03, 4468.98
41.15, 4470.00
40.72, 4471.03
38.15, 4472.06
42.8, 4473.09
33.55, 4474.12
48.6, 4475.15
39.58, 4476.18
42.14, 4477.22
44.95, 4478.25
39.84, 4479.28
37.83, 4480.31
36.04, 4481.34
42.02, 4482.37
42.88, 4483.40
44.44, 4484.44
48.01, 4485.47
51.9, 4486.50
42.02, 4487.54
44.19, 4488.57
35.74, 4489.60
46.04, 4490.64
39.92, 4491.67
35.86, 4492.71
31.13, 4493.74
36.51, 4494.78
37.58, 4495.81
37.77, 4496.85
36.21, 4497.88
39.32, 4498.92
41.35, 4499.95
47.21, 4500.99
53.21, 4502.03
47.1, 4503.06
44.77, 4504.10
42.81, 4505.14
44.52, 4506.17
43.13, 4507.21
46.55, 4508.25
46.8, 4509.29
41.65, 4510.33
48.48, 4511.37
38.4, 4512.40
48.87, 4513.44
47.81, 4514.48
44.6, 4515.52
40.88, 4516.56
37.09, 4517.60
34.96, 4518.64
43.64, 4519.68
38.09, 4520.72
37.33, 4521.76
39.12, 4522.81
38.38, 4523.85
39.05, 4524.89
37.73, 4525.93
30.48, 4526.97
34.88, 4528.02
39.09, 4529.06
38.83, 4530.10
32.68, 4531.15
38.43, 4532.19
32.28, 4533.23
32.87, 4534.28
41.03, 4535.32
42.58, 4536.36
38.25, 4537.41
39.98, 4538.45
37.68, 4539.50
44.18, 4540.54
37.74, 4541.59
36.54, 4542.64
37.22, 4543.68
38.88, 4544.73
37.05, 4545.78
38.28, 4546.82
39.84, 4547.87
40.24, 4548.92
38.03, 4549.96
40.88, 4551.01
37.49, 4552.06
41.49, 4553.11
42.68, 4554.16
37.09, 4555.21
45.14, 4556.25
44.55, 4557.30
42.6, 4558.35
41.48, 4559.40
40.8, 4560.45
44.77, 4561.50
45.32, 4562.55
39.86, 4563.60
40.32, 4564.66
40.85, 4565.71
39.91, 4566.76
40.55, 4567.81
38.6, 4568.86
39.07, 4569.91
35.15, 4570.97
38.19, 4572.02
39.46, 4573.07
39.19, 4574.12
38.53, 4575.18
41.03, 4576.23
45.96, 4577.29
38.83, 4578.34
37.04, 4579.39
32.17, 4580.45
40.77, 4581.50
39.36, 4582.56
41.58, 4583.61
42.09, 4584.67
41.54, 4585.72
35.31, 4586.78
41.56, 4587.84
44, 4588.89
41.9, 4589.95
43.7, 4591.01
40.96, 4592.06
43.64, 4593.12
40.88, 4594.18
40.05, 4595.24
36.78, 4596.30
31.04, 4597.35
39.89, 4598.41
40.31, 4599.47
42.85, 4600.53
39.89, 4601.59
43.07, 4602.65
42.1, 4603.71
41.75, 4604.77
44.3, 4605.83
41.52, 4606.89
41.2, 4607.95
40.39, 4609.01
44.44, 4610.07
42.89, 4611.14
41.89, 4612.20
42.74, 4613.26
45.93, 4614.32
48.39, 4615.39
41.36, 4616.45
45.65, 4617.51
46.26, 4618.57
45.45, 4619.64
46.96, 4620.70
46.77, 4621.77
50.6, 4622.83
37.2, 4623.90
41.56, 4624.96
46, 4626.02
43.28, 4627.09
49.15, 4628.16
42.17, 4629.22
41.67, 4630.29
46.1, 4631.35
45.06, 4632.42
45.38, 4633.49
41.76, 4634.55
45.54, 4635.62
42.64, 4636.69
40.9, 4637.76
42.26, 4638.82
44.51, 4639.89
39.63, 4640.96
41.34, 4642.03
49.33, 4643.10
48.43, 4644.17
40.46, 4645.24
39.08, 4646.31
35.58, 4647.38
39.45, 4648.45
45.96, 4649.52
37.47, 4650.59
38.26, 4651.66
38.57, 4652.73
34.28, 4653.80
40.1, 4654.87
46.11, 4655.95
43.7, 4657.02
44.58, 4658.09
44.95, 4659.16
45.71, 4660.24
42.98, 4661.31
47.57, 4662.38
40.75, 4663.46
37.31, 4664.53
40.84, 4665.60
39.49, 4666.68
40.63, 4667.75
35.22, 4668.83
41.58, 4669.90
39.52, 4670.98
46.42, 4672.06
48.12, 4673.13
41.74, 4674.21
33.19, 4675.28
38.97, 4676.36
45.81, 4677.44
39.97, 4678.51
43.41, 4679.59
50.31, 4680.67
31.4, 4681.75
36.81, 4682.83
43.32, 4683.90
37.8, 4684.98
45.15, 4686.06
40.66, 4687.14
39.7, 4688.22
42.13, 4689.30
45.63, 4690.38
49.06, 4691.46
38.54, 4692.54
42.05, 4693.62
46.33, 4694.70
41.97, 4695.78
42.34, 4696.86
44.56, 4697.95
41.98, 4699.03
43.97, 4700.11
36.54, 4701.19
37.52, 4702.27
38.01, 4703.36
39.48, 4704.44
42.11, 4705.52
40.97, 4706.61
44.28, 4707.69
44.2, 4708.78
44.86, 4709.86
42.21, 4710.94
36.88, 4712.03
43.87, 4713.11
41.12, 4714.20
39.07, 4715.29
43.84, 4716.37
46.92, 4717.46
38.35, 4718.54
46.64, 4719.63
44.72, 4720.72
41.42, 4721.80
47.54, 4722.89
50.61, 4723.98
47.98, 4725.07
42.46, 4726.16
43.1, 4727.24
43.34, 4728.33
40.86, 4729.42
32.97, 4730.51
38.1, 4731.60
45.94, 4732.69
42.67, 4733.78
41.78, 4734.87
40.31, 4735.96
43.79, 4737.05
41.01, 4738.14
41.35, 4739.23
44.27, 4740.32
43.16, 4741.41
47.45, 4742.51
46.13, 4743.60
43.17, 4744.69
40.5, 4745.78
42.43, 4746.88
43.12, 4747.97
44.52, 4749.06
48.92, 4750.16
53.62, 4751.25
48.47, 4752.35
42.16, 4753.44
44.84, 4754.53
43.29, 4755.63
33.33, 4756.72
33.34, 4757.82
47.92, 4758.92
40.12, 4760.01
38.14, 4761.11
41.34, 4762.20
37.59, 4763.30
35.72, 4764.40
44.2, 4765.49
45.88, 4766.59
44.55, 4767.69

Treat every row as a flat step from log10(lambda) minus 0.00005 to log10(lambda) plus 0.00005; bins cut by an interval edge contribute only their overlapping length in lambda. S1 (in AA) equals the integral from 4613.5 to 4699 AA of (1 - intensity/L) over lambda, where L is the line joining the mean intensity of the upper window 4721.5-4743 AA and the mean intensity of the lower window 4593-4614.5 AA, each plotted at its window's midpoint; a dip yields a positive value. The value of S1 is -1.4 AA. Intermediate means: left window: 41.2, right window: 43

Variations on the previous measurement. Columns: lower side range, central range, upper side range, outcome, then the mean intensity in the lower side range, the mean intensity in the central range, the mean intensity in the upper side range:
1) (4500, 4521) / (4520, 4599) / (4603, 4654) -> 7.72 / 44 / 39.4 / 43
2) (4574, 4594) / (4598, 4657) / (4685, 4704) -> -2.53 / 40.5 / 42.8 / 42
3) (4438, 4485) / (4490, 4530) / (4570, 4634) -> -2.13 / 37.3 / 41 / 41.9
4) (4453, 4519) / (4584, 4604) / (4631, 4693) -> 0.32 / 40.2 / 40.6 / 41.9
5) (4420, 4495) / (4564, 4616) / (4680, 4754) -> -0.74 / 37.3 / 40.7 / 42.8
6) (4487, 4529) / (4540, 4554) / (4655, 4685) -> 0.69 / 41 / 39.2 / 41.8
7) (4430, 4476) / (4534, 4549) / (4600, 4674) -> 0.22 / 36.4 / 38.9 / 42.8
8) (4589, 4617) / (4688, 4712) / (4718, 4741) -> 0.25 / 41.7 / 42.1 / 42.8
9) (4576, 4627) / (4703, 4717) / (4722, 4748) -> 0.38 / 41.9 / 41.7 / 43.1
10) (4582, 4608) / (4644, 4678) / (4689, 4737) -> 0.41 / 40.8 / 41.3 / 42.5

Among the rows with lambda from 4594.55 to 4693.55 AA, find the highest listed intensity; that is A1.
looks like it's 50.6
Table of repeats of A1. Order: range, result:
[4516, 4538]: 43.64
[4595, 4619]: 48.39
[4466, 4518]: 53.21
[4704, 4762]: 53.62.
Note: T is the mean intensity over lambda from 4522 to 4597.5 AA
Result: 39.4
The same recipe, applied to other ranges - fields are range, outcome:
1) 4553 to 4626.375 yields 41.5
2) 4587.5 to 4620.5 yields 42.2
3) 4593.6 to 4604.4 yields 39.7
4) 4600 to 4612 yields 42.2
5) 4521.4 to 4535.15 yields 36.3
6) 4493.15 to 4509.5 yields 42.1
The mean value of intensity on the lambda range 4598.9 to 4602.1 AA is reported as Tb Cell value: 41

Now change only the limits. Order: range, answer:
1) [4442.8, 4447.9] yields 34.3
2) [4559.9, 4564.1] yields 42.7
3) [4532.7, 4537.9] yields 37.4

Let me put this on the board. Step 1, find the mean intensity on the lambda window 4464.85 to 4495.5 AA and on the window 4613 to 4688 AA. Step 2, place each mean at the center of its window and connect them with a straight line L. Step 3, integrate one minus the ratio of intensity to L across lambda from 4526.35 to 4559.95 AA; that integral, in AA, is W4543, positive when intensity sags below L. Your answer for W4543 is 2.0 AA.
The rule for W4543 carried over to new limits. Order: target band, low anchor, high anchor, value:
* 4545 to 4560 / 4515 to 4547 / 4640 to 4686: -0.72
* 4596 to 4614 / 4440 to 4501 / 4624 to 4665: 0.20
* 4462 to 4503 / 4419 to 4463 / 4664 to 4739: -4.47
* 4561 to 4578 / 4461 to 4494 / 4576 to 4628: 0.45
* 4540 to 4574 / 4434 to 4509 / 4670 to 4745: 0.01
